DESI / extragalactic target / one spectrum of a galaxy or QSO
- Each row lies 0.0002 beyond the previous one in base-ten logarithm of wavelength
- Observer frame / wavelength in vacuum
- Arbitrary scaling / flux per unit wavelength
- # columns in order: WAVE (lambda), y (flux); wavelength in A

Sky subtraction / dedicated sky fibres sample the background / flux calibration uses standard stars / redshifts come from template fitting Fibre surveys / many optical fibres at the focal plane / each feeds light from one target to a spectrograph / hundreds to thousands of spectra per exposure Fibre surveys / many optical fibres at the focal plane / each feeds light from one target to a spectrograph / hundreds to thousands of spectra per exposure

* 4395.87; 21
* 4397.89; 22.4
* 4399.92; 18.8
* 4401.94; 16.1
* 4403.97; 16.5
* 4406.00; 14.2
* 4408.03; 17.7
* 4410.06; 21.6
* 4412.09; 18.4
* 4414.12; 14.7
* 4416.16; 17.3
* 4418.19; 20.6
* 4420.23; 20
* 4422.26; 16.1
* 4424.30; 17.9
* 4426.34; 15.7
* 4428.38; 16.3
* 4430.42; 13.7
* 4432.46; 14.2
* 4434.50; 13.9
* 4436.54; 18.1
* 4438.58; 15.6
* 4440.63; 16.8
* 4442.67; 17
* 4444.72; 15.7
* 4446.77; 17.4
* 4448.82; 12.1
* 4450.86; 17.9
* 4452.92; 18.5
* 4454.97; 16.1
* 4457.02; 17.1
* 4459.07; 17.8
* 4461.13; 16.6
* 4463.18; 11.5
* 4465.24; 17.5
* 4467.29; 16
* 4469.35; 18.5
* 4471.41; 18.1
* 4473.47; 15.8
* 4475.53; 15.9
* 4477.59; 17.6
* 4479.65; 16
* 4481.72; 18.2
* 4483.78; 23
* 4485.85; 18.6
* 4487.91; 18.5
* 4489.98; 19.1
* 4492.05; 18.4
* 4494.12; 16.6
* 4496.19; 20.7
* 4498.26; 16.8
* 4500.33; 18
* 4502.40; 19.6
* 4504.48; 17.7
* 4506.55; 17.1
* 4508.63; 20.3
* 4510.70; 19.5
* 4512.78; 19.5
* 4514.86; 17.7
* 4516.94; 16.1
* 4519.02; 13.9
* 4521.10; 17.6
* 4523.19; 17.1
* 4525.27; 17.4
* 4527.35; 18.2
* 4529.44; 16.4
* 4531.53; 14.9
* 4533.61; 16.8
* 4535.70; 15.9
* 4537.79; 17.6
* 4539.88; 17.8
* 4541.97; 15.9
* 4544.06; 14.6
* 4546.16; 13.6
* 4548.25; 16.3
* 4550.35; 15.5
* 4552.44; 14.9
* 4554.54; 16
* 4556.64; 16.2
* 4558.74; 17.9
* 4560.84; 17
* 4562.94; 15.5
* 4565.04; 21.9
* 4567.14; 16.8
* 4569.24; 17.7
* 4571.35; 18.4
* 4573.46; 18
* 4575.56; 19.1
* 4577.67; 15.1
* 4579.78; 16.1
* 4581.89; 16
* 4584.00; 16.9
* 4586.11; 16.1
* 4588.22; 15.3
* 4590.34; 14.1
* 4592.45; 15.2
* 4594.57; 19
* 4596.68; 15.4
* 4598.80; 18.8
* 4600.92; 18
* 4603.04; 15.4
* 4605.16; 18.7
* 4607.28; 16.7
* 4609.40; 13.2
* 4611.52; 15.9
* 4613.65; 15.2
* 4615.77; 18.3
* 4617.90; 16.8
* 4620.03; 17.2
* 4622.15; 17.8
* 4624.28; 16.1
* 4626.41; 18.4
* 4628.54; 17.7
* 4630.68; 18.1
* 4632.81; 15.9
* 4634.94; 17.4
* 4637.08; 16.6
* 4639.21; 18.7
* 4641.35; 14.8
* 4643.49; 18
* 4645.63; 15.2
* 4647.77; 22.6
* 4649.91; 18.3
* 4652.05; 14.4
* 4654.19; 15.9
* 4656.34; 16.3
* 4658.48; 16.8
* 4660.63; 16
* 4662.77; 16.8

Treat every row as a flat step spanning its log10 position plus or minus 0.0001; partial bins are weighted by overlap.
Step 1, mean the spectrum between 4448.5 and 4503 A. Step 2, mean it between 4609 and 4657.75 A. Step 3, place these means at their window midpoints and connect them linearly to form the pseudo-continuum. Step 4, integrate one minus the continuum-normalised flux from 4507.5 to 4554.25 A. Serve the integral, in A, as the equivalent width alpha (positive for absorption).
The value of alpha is 1.65 A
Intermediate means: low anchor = 17.5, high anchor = 17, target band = 16.7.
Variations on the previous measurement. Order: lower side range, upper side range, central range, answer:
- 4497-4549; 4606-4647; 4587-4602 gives 0.30 A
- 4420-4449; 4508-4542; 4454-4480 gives -0.08 A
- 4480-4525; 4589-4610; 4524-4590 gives 2.45 A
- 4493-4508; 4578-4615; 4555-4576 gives -1.15 A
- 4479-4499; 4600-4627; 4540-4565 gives 2.23 A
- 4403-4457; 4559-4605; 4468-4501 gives -2.53 A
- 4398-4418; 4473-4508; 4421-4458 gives 3.50 A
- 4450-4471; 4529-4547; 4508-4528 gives -1.85 A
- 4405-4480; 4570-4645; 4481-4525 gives -4.11 A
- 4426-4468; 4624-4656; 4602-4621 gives 0.73 A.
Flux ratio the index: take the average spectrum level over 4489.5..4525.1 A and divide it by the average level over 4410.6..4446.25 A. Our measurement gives 1.1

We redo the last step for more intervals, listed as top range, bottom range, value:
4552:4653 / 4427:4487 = 1.02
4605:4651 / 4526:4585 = 1.03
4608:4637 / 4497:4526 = 0.94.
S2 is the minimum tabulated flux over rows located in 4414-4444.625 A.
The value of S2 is 13.7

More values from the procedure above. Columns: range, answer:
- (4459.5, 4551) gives 11.5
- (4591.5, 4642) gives 13.2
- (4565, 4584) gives 15.1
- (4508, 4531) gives 13.9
